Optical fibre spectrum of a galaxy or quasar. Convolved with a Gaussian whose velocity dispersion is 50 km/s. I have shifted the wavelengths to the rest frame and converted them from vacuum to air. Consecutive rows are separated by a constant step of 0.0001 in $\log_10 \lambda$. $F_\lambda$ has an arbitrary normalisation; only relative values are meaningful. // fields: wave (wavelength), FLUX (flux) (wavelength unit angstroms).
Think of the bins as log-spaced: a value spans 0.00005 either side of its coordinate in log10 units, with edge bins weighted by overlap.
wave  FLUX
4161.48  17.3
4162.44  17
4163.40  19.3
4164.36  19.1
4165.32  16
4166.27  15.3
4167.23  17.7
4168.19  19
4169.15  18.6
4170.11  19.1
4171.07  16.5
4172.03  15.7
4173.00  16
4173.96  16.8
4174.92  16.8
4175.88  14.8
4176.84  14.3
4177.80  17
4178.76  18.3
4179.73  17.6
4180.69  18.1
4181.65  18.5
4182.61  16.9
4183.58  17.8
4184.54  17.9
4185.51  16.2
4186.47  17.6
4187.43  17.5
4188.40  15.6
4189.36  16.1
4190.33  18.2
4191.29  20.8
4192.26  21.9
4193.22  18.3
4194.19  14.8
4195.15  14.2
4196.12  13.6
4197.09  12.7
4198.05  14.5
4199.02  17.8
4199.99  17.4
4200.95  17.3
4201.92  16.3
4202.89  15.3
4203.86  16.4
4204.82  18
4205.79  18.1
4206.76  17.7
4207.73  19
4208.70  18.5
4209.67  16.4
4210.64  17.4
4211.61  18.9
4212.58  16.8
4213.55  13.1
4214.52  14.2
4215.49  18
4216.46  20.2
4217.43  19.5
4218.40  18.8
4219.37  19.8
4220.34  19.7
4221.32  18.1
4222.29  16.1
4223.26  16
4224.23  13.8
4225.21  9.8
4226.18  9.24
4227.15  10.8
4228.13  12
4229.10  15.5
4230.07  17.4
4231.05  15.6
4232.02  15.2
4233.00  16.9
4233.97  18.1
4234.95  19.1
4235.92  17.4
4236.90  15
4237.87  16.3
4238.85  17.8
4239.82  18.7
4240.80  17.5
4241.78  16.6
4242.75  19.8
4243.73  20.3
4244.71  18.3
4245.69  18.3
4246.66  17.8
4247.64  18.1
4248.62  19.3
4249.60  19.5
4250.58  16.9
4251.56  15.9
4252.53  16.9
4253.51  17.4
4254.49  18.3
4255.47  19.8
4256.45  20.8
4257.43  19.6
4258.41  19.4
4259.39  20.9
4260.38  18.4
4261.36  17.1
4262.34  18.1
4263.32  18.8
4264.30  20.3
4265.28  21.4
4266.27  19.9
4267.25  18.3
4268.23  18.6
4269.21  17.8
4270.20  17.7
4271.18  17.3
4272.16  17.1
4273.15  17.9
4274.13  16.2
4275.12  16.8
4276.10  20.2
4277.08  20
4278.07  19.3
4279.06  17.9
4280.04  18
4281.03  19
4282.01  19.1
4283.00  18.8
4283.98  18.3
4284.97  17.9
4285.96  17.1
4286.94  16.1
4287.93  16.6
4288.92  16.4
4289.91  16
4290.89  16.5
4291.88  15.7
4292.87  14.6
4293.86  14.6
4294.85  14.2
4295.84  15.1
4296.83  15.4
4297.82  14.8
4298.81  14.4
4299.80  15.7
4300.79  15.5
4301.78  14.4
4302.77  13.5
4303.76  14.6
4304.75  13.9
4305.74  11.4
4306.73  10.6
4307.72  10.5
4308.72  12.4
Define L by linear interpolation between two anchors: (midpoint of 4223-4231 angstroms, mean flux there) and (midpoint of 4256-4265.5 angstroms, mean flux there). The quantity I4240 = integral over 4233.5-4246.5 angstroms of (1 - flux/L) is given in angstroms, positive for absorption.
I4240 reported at -2.0 angstroms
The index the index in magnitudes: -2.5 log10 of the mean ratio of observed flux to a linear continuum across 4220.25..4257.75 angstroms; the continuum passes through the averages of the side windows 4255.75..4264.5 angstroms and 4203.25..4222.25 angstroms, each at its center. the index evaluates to 0.11 mag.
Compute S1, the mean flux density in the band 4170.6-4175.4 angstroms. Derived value 16.3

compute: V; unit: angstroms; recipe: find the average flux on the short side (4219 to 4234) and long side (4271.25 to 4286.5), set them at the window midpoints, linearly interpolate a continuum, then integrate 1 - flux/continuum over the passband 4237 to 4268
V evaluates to -3.5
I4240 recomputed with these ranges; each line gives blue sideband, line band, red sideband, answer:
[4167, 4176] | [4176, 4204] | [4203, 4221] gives 1.0 angstroms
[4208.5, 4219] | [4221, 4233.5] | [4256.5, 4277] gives 2.4 angstroms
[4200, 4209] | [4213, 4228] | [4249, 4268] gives 1.7 angstroms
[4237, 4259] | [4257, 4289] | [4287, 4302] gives -3.2 angstroms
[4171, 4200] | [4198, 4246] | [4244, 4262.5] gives 2.4 angstroms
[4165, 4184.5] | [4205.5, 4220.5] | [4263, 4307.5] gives -0.8 angstroms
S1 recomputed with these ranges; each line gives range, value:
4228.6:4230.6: 16.4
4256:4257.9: 20.2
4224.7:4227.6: 9.95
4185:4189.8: 16.6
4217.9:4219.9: 19.4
